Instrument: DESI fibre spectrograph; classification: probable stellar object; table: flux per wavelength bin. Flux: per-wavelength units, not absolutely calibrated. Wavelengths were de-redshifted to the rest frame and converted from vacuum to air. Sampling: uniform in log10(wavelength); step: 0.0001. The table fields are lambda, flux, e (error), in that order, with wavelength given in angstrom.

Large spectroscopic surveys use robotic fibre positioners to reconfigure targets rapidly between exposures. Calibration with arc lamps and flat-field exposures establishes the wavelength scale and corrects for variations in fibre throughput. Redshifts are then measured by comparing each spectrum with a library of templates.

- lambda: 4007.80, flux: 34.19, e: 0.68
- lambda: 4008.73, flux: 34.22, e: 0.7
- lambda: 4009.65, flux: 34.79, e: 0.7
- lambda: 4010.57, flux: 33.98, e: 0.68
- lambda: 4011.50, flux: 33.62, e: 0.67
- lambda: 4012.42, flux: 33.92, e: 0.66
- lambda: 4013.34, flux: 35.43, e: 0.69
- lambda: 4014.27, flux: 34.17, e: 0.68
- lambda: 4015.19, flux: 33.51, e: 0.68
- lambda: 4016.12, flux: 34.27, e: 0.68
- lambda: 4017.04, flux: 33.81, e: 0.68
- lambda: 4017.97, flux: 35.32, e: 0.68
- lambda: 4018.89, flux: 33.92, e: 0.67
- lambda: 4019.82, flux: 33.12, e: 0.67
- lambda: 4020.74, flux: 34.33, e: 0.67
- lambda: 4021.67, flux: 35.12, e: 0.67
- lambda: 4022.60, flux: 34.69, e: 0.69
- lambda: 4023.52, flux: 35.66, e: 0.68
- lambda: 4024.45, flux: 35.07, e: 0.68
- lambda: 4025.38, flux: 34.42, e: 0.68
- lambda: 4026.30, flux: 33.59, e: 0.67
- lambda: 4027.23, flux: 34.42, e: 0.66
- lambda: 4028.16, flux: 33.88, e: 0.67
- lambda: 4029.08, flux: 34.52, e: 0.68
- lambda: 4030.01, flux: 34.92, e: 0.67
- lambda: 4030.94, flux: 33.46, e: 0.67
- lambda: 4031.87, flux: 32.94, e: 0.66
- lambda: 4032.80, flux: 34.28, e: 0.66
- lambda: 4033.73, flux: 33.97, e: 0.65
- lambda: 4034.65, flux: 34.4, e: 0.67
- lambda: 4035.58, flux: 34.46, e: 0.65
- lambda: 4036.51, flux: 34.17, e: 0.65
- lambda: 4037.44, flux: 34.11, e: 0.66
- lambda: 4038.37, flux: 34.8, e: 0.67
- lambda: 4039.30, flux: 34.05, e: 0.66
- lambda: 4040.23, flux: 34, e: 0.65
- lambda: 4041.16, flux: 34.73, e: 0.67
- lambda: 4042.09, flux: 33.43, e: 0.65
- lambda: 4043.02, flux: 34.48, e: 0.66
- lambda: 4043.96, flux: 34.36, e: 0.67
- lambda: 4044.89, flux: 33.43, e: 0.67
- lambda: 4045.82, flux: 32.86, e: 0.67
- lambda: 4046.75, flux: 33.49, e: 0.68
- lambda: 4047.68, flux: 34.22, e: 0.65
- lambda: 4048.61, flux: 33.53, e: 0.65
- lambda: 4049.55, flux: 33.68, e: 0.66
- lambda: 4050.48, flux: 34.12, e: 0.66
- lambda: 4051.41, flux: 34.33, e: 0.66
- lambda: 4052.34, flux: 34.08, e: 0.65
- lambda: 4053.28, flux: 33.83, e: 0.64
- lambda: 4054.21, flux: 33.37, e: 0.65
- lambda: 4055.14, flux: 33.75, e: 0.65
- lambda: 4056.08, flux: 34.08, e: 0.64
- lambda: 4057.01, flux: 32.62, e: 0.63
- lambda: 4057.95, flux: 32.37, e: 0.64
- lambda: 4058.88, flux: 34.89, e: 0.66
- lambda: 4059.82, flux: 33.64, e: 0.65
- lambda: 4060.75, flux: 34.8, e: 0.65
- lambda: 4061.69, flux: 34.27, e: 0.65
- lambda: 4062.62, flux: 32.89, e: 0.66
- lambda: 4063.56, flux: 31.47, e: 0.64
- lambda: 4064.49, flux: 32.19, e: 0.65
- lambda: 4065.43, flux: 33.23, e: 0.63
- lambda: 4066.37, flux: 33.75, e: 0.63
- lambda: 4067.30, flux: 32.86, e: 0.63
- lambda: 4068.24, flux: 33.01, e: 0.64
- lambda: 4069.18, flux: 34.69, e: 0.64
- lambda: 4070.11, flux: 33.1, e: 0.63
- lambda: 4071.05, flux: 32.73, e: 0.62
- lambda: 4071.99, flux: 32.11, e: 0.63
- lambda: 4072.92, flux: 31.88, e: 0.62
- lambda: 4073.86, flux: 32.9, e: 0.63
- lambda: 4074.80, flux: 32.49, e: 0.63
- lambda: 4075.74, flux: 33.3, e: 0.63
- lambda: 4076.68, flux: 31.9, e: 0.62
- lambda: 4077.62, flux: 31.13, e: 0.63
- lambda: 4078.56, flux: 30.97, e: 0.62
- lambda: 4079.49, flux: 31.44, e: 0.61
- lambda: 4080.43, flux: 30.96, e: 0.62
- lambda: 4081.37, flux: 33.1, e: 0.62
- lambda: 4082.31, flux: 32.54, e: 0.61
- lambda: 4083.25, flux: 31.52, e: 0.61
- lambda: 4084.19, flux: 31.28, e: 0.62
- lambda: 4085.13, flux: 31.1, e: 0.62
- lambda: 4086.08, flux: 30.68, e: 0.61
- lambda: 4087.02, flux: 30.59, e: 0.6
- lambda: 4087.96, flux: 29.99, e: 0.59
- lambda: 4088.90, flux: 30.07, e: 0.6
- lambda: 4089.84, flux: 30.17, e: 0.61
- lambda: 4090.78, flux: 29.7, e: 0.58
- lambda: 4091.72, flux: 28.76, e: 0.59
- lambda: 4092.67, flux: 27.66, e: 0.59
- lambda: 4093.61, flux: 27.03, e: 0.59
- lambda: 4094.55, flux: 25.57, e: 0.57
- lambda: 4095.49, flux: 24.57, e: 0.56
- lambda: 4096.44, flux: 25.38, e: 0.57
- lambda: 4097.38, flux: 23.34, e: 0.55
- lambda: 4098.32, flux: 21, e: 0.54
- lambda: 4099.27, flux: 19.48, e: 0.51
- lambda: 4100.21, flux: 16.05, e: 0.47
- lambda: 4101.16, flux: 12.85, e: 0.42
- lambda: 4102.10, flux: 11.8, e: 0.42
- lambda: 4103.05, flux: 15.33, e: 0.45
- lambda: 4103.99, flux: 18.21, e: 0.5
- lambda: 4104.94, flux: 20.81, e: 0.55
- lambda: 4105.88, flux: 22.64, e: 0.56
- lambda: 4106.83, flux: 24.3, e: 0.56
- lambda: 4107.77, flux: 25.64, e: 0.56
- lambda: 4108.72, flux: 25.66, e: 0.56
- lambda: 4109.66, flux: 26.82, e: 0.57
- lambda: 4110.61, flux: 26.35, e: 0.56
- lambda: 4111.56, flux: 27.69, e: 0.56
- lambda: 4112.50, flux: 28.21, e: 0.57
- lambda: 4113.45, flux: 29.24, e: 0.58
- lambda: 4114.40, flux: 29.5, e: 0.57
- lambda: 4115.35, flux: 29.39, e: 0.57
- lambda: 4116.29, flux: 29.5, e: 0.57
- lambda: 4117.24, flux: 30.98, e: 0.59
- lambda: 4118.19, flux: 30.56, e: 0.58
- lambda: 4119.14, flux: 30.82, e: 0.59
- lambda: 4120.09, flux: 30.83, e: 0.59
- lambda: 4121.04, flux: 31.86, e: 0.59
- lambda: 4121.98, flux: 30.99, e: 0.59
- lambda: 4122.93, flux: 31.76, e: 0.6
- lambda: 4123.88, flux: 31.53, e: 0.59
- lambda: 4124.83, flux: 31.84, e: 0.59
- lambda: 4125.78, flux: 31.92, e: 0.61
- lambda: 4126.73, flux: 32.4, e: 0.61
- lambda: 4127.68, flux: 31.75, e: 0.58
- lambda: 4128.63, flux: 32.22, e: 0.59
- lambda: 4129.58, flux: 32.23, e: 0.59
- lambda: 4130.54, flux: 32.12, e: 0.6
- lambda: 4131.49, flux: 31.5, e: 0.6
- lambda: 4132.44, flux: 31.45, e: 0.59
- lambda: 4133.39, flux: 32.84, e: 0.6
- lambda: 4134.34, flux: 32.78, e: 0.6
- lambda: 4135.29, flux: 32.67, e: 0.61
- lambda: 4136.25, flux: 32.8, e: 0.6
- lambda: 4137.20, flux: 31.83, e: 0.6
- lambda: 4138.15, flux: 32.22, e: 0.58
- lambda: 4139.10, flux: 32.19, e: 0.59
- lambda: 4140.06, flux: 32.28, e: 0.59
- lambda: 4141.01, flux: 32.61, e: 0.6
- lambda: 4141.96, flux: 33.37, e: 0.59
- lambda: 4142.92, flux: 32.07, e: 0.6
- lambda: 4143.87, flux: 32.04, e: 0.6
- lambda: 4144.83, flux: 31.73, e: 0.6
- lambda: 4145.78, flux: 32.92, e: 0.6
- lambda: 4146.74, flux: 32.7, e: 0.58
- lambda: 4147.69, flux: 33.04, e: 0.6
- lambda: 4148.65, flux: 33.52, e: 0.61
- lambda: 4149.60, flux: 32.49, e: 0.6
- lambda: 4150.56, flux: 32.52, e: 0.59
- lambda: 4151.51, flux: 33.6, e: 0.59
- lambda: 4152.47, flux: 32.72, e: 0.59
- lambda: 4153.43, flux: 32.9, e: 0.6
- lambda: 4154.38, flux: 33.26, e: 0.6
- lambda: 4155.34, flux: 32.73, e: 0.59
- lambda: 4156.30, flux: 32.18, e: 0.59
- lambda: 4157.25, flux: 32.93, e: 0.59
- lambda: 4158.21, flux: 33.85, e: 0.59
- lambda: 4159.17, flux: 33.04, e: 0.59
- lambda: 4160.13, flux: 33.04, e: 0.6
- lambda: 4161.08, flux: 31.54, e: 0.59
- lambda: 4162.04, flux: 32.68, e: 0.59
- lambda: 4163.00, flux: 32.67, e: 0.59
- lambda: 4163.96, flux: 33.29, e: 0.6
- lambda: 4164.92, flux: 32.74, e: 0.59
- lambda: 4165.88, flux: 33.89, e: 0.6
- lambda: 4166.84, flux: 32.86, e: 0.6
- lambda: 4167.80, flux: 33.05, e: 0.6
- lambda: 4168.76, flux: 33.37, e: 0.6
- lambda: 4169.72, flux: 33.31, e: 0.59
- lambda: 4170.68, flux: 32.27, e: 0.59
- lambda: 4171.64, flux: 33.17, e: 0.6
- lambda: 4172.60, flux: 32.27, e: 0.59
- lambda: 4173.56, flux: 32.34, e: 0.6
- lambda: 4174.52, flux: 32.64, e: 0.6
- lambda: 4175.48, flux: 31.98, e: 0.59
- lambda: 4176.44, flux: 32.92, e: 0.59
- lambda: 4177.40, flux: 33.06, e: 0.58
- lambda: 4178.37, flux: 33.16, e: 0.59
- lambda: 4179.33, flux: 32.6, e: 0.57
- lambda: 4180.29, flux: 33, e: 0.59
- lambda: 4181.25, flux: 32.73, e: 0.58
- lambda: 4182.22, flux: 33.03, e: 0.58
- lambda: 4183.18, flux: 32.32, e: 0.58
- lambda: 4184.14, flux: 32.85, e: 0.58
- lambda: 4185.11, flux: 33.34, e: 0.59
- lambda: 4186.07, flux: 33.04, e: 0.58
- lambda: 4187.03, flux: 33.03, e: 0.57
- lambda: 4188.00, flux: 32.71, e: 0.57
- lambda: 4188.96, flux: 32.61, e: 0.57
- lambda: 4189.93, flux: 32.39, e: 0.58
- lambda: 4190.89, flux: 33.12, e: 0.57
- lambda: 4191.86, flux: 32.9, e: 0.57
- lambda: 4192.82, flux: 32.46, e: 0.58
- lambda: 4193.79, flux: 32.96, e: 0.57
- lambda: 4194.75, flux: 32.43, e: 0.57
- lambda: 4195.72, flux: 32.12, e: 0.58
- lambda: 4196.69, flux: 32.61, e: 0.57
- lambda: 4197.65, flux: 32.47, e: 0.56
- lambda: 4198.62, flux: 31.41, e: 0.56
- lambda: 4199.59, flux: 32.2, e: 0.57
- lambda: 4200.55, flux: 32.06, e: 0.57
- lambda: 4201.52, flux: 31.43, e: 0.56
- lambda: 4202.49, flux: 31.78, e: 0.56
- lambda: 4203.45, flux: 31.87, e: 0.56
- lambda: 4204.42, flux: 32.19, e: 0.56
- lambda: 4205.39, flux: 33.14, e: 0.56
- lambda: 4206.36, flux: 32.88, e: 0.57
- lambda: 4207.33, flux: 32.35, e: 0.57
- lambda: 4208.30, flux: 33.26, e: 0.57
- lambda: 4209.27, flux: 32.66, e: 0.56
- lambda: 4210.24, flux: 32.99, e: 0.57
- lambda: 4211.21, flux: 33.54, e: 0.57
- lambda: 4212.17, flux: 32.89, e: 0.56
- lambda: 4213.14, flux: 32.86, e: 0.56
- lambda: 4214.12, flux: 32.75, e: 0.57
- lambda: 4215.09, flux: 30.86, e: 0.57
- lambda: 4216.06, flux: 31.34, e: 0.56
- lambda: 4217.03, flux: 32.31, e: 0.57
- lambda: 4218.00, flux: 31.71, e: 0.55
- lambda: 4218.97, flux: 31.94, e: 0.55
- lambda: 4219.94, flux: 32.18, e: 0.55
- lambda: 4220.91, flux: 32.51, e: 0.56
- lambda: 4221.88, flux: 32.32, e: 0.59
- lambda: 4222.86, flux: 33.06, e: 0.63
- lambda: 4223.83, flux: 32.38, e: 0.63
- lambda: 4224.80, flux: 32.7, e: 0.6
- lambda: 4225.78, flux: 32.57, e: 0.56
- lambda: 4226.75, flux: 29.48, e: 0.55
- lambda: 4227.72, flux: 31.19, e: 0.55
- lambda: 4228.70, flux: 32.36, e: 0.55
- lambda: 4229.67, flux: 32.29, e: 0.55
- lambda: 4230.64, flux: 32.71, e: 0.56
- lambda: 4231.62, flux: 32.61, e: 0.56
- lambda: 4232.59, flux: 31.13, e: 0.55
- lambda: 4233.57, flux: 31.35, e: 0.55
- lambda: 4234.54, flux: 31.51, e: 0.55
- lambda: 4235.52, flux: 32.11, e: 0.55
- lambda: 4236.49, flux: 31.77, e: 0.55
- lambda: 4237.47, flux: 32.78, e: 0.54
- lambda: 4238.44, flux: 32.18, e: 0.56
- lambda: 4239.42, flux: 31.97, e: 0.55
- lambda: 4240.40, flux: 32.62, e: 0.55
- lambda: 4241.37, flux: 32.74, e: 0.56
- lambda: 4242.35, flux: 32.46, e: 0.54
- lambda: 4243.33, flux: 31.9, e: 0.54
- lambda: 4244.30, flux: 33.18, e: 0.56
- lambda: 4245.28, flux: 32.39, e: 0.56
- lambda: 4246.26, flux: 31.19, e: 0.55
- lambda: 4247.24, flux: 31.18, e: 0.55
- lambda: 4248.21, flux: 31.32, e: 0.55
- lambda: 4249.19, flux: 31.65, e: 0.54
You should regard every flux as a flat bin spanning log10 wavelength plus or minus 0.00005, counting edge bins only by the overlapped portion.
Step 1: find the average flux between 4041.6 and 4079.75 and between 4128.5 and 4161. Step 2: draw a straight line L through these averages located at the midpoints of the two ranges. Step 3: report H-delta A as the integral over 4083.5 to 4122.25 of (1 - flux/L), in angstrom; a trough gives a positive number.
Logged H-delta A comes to 7.9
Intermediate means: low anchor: 33.2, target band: 26.2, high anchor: 32.6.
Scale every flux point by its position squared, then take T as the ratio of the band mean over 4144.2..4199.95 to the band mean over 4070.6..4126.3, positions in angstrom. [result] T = 1.22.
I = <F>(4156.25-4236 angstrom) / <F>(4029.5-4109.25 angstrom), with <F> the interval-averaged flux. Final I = 1.07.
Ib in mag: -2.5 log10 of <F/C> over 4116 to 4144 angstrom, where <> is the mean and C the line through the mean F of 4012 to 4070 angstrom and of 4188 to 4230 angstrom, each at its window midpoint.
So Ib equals 0.04 mag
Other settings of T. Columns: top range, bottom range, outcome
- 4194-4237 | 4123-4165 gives 1.02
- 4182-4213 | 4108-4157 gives 1.07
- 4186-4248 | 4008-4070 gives 1.04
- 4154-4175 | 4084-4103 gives 1.36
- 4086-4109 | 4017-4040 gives 0.72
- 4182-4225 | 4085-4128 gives 1.27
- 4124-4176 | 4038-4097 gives 1.05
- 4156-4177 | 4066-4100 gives 1.14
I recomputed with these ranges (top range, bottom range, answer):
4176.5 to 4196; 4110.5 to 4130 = 1.07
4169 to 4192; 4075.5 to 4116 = 1.23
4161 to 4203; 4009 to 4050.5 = 0.96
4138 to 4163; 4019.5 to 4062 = 0.96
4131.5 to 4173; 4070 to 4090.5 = 1.04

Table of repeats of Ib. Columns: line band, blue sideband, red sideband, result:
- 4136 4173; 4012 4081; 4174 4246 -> 0.00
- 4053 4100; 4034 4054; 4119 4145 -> 0.08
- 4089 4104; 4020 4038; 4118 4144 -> 0.40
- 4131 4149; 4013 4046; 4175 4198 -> 0.02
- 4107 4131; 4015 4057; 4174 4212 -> 0.11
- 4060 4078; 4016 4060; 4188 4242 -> 0.03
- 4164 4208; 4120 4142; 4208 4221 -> -0.01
